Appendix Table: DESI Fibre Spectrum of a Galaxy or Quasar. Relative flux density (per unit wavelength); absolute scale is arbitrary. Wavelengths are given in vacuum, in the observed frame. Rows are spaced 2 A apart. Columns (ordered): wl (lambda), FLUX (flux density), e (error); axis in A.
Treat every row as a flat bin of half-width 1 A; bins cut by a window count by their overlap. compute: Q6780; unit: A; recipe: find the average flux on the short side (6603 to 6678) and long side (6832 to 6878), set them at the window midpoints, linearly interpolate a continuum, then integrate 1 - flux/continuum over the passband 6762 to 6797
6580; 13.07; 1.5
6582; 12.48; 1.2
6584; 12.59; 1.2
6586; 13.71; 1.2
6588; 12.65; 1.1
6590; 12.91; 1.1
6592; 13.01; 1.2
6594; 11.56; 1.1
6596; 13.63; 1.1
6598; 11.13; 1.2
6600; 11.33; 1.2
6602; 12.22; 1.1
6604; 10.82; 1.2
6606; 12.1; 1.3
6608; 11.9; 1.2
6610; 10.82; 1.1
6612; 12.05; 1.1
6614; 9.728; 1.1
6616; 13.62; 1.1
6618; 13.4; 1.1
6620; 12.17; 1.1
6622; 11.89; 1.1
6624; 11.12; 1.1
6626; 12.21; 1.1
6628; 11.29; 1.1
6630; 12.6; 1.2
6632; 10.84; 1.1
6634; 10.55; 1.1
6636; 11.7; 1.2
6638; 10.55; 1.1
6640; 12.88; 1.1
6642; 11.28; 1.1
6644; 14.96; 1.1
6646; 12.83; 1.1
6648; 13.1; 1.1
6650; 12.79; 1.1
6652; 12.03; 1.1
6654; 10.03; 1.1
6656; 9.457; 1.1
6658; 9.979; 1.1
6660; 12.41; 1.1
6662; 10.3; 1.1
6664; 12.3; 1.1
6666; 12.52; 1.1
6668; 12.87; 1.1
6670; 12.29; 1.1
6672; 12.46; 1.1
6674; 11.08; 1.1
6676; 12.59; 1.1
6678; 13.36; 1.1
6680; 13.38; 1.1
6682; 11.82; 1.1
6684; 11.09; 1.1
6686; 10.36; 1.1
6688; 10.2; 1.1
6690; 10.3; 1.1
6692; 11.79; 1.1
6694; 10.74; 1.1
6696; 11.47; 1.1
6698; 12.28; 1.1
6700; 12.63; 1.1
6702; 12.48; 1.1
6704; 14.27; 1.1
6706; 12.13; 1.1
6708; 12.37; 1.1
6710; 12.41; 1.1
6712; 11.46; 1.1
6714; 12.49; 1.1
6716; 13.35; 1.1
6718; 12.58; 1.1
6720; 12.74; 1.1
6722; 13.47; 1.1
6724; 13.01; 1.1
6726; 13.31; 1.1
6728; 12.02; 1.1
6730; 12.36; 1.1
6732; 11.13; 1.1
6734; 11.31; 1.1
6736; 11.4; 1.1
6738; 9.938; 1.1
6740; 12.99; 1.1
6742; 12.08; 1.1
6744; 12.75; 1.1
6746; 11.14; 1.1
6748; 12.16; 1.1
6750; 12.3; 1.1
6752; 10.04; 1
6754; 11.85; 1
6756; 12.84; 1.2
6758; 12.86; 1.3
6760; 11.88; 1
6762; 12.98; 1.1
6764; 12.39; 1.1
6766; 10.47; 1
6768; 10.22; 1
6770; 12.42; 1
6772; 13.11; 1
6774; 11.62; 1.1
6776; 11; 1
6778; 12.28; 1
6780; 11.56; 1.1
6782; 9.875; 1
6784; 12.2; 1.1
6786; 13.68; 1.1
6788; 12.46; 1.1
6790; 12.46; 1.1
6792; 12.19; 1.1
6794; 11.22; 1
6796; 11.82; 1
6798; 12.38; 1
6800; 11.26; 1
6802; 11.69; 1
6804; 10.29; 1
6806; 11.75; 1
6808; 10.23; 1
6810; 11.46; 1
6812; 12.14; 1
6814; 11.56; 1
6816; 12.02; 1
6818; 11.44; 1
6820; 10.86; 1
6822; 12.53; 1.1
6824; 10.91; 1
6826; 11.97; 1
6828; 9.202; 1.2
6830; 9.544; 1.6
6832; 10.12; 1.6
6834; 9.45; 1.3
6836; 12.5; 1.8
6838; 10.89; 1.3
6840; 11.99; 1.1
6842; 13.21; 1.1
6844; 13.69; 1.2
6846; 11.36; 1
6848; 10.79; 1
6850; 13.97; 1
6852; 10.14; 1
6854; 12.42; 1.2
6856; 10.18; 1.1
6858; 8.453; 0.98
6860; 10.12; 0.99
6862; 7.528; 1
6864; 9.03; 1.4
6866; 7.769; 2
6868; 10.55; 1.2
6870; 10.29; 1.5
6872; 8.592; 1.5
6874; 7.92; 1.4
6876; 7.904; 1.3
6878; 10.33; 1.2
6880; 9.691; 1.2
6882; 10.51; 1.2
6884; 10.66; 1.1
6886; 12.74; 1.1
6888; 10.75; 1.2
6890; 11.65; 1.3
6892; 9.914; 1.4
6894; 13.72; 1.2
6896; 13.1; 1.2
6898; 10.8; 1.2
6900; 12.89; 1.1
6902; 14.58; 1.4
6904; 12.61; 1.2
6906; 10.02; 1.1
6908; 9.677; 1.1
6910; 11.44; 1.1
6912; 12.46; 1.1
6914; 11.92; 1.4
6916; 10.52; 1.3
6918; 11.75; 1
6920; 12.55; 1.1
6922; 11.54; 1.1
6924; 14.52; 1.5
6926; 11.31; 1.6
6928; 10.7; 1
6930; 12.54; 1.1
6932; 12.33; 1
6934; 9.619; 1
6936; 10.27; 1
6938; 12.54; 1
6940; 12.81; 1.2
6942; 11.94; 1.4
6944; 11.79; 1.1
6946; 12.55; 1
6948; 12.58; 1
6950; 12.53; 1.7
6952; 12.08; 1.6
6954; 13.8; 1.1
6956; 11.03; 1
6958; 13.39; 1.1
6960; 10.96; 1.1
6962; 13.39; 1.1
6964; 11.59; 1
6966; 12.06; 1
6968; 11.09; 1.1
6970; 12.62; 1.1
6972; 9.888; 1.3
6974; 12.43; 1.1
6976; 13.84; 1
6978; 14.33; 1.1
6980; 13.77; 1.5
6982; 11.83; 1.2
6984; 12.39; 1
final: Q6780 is -3.06 A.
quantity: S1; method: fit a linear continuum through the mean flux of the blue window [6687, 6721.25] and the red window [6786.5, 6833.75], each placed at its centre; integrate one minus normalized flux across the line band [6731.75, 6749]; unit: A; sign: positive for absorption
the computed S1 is 0.3 A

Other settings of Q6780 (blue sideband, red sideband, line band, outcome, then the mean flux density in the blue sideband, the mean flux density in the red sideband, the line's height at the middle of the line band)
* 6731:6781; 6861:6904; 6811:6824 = -0.58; 11.8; 10.6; 11.2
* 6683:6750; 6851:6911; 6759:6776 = -0.41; 12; 10.5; 11.6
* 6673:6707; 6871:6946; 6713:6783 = -1.48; 11.9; 11.4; 11.7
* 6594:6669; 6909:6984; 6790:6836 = 2.88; 11.8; 12.1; 12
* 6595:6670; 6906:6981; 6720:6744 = -0.51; 11.8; 12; 11.9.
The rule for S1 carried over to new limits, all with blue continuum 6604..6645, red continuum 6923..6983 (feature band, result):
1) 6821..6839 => 1.9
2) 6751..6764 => -0.1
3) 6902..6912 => 0.6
